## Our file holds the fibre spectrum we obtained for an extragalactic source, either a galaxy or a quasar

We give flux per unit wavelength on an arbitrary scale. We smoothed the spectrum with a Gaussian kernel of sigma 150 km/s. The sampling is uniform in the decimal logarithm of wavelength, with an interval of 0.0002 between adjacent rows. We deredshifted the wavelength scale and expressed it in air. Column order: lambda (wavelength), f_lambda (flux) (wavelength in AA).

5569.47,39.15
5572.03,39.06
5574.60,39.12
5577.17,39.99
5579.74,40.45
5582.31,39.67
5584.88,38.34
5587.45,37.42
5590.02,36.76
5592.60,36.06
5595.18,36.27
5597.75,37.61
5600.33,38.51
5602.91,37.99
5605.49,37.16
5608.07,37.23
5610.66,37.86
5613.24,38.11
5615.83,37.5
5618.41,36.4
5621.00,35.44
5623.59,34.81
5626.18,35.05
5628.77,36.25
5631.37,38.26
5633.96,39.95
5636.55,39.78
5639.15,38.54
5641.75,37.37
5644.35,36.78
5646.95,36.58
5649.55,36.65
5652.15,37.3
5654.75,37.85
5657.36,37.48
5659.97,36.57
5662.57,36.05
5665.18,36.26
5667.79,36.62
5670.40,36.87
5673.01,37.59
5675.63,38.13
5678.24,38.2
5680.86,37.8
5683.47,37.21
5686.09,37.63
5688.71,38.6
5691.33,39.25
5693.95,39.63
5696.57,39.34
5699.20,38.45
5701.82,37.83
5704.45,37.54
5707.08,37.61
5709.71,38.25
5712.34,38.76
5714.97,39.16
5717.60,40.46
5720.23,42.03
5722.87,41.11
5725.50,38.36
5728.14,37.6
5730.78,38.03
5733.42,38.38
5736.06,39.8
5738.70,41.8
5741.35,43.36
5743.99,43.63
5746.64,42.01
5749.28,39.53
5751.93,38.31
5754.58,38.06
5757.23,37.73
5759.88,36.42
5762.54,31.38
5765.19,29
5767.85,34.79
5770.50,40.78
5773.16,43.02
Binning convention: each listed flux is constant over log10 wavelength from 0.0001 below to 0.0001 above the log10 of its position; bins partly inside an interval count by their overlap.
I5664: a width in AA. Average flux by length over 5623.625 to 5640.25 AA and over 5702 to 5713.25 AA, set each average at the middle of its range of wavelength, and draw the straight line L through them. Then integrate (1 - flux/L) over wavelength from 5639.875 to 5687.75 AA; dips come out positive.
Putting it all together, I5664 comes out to 0.8 AA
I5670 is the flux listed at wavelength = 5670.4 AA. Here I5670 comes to 36.87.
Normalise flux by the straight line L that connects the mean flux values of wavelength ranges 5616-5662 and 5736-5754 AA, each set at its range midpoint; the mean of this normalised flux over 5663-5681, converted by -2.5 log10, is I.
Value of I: 0.03 mag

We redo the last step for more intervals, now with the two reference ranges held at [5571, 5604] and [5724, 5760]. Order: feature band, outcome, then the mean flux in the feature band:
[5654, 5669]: 0.06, 36.8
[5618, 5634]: 0.07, 36.3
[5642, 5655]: 0.05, 37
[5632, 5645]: 0.00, 38.6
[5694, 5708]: 0.03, 38.3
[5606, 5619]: 0.03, 37.5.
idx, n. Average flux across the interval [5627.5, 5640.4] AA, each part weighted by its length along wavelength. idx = 38.6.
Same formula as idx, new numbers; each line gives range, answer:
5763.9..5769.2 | 32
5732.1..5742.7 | 40.8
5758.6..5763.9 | 33.8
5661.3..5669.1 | 36.3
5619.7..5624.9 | 35.1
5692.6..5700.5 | 39.1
